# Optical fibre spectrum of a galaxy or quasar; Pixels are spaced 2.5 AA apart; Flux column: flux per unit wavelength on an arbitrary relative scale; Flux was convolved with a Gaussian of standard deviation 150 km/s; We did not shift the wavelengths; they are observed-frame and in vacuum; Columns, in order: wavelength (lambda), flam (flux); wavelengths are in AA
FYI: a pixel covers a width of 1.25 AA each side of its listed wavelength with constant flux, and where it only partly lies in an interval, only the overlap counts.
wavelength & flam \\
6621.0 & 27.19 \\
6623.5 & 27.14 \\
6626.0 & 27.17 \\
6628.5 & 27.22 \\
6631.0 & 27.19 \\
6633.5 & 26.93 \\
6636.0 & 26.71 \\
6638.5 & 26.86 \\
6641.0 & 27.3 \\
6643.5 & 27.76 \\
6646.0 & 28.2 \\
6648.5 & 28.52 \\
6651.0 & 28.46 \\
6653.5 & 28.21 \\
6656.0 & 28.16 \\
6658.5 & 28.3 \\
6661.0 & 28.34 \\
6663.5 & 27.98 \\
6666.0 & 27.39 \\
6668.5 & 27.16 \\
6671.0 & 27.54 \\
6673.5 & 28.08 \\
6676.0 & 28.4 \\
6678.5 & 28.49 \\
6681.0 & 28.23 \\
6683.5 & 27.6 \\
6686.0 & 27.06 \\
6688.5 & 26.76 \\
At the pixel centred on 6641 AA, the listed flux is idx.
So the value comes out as 27.3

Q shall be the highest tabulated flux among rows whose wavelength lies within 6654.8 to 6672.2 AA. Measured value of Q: 28.34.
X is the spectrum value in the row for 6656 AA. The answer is 28.16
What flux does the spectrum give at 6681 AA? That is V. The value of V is 28.23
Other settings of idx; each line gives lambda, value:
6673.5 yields 28.08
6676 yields 28.4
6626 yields 27.17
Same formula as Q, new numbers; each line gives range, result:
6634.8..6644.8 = 27.76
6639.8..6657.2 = 28.52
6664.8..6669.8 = 27.39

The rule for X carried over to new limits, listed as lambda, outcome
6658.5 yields 28.3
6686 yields 27.06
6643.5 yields 27.76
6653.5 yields 28.21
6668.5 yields 27.16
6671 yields 27.54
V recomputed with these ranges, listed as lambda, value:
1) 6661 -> 28.34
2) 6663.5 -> 27.98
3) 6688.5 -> 26.76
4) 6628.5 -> 27.22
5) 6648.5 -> 28.52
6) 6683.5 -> 27.6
